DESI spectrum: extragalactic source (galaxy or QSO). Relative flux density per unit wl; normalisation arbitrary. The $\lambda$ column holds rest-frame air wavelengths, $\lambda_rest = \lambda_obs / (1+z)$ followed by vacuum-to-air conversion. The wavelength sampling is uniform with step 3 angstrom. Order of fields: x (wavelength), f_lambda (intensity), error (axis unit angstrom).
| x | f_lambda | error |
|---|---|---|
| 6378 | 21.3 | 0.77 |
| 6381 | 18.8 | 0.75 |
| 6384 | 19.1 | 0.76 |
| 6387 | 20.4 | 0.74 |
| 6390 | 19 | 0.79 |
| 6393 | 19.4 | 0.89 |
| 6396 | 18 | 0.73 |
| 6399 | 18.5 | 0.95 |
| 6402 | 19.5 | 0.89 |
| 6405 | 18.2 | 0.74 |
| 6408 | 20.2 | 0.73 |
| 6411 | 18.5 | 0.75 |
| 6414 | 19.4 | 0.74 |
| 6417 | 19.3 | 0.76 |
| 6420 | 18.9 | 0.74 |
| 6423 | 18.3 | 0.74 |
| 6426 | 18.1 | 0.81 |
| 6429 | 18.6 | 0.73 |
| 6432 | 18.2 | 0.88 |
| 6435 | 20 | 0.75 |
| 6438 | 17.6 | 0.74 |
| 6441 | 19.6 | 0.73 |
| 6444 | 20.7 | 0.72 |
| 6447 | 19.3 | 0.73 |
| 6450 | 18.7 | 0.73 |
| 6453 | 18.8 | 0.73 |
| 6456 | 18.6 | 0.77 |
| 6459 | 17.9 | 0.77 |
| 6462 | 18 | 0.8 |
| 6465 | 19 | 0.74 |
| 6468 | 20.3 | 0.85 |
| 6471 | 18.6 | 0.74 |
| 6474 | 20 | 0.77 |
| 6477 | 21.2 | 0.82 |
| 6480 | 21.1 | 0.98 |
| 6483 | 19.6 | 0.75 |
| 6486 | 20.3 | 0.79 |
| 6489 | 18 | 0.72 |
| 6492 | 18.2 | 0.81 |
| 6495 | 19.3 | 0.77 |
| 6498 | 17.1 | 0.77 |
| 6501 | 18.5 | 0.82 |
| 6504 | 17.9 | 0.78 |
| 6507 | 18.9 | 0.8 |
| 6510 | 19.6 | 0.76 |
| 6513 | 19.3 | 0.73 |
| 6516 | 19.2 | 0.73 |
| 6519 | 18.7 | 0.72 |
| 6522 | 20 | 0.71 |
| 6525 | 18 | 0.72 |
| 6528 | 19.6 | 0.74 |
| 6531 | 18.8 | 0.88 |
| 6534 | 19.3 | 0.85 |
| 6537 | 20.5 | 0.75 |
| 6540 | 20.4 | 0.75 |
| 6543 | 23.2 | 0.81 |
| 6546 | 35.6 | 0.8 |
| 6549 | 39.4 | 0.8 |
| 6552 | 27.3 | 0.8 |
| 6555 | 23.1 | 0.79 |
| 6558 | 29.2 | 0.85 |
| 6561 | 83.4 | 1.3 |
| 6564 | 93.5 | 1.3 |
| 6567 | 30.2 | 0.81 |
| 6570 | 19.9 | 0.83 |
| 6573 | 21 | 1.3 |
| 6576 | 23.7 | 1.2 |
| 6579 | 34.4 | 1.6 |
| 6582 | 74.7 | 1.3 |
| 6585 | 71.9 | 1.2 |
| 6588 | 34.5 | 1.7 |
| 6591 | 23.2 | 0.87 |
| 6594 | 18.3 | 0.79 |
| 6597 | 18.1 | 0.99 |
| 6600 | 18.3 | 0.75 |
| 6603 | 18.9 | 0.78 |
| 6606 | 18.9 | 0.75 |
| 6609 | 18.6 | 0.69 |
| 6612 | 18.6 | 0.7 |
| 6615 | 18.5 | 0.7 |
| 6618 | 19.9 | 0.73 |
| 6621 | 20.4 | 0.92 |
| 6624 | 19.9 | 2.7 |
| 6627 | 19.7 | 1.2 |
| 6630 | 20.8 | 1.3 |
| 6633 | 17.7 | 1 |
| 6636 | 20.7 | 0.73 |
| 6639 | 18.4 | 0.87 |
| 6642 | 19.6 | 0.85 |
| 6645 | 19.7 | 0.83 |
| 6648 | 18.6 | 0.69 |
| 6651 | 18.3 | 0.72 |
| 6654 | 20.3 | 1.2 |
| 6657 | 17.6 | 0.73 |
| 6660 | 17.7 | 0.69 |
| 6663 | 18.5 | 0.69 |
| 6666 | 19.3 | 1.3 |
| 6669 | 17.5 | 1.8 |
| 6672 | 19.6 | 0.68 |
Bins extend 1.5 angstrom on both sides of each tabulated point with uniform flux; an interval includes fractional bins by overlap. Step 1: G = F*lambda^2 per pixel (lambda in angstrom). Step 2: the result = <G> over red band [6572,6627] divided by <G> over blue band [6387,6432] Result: 1.5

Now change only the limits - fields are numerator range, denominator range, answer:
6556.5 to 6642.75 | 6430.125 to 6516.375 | 1.62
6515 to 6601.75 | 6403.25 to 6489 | 1.71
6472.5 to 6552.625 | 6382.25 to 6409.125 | 1.14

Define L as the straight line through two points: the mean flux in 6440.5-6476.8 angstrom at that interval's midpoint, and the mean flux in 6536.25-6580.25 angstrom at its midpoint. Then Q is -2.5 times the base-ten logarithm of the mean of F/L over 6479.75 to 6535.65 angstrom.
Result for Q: 0.38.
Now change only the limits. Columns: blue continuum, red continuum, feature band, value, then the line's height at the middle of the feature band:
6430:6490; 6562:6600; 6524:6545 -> 0.46 mag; 31.1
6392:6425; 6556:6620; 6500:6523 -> 0.39 mag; 27.3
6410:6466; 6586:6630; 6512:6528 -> 0.04 mag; 19.9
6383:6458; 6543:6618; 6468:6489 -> 0.21 mag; 24.2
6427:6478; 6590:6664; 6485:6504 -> 0.04 mag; 19.1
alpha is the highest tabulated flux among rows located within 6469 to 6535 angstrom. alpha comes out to 21.2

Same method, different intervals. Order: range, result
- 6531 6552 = 39.4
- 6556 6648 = 93.5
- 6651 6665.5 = 20.3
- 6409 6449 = 20.7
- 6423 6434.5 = 18.6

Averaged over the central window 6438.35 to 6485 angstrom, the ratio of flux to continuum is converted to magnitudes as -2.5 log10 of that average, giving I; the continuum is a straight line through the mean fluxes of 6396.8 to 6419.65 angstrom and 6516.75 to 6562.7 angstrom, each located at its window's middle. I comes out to 0.17 mag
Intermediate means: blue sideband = 19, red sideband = 27.9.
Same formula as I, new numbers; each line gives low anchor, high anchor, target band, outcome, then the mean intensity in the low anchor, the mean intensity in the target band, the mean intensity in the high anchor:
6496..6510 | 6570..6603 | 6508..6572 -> -0.16 mag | 18.3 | 29.3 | 32.5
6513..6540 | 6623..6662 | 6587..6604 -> -0.13 mag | 19.3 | 21.6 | 19.1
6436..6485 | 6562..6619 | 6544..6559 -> -0.10 mag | 19.3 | 30.7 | 31.9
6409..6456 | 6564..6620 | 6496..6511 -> 0.27 mag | 18.9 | 18.4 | 29.6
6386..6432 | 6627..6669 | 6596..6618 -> 0.02 mag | 18.9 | 18.7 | 19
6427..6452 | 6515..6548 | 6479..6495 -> 0.05 mag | 19.1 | 19.4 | 21.5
